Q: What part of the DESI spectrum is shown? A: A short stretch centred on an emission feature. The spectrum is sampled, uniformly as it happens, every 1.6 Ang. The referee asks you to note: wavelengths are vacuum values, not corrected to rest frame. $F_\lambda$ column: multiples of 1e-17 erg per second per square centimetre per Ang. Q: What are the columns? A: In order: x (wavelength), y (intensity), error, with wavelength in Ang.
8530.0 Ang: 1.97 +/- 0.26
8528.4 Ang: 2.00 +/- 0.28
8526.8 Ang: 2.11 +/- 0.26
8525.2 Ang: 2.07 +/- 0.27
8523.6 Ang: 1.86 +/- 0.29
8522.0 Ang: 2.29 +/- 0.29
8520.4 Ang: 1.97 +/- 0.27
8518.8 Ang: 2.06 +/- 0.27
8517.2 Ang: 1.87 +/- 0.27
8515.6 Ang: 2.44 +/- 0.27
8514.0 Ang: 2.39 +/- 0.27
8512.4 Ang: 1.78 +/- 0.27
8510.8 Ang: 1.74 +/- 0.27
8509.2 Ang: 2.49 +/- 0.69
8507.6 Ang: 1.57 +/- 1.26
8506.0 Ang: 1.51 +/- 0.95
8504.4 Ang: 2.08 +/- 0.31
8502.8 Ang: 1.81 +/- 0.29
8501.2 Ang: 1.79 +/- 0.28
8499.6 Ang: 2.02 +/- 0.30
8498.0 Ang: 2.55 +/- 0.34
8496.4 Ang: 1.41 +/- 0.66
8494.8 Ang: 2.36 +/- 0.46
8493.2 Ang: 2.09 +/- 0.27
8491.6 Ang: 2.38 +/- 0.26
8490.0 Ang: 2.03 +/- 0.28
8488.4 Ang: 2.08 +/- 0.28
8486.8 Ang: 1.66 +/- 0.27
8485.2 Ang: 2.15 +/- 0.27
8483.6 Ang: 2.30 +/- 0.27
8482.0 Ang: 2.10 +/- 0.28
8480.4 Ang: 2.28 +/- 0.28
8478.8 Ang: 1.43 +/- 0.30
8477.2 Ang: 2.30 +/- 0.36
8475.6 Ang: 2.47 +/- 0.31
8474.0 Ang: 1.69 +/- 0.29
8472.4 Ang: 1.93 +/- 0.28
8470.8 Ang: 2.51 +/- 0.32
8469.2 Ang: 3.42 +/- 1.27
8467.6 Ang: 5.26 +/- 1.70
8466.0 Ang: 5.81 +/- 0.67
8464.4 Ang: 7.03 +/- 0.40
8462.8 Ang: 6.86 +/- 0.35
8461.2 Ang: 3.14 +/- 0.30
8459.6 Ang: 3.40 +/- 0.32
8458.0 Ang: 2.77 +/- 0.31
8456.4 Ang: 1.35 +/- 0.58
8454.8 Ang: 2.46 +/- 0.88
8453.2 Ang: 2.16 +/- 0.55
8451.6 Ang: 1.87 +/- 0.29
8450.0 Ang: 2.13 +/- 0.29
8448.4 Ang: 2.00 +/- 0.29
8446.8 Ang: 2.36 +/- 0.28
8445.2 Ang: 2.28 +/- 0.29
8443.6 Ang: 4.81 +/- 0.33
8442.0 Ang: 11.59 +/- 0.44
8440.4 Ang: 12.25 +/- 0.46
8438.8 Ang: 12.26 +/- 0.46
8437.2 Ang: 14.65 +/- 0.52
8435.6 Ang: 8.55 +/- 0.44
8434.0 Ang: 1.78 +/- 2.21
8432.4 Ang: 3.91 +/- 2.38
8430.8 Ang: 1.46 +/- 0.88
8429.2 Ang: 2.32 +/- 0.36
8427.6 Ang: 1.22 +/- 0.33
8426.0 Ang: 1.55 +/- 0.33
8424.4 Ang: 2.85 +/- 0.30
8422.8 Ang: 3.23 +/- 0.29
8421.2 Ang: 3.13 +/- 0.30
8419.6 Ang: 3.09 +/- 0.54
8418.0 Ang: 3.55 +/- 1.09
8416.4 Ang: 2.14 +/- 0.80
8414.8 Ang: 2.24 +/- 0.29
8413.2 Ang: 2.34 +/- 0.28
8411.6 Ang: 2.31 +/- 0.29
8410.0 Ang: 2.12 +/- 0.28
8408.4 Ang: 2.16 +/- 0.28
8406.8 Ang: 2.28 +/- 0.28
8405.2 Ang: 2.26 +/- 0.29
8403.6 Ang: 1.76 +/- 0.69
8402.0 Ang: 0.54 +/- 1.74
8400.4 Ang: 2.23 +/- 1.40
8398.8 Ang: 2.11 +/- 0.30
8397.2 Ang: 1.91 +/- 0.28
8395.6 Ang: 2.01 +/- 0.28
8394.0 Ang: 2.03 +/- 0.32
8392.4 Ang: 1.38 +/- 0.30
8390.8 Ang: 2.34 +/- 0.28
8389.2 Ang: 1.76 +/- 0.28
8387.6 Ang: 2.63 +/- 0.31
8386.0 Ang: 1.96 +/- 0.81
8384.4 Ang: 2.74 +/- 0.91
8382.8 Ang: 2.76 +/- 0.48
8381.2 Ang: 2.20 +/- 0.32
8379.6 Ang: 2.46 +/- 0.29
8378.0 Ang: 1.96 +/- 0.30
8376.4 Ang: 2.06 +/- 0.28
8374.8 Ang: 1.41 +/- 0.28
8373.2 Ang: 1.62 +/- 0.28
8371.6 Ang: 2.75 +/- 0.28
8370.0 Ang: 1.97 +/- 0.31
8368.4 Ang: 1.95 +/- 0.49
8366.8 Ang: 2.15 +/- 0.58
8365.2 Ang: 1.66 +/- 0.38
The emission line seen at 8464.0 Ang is [N II]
